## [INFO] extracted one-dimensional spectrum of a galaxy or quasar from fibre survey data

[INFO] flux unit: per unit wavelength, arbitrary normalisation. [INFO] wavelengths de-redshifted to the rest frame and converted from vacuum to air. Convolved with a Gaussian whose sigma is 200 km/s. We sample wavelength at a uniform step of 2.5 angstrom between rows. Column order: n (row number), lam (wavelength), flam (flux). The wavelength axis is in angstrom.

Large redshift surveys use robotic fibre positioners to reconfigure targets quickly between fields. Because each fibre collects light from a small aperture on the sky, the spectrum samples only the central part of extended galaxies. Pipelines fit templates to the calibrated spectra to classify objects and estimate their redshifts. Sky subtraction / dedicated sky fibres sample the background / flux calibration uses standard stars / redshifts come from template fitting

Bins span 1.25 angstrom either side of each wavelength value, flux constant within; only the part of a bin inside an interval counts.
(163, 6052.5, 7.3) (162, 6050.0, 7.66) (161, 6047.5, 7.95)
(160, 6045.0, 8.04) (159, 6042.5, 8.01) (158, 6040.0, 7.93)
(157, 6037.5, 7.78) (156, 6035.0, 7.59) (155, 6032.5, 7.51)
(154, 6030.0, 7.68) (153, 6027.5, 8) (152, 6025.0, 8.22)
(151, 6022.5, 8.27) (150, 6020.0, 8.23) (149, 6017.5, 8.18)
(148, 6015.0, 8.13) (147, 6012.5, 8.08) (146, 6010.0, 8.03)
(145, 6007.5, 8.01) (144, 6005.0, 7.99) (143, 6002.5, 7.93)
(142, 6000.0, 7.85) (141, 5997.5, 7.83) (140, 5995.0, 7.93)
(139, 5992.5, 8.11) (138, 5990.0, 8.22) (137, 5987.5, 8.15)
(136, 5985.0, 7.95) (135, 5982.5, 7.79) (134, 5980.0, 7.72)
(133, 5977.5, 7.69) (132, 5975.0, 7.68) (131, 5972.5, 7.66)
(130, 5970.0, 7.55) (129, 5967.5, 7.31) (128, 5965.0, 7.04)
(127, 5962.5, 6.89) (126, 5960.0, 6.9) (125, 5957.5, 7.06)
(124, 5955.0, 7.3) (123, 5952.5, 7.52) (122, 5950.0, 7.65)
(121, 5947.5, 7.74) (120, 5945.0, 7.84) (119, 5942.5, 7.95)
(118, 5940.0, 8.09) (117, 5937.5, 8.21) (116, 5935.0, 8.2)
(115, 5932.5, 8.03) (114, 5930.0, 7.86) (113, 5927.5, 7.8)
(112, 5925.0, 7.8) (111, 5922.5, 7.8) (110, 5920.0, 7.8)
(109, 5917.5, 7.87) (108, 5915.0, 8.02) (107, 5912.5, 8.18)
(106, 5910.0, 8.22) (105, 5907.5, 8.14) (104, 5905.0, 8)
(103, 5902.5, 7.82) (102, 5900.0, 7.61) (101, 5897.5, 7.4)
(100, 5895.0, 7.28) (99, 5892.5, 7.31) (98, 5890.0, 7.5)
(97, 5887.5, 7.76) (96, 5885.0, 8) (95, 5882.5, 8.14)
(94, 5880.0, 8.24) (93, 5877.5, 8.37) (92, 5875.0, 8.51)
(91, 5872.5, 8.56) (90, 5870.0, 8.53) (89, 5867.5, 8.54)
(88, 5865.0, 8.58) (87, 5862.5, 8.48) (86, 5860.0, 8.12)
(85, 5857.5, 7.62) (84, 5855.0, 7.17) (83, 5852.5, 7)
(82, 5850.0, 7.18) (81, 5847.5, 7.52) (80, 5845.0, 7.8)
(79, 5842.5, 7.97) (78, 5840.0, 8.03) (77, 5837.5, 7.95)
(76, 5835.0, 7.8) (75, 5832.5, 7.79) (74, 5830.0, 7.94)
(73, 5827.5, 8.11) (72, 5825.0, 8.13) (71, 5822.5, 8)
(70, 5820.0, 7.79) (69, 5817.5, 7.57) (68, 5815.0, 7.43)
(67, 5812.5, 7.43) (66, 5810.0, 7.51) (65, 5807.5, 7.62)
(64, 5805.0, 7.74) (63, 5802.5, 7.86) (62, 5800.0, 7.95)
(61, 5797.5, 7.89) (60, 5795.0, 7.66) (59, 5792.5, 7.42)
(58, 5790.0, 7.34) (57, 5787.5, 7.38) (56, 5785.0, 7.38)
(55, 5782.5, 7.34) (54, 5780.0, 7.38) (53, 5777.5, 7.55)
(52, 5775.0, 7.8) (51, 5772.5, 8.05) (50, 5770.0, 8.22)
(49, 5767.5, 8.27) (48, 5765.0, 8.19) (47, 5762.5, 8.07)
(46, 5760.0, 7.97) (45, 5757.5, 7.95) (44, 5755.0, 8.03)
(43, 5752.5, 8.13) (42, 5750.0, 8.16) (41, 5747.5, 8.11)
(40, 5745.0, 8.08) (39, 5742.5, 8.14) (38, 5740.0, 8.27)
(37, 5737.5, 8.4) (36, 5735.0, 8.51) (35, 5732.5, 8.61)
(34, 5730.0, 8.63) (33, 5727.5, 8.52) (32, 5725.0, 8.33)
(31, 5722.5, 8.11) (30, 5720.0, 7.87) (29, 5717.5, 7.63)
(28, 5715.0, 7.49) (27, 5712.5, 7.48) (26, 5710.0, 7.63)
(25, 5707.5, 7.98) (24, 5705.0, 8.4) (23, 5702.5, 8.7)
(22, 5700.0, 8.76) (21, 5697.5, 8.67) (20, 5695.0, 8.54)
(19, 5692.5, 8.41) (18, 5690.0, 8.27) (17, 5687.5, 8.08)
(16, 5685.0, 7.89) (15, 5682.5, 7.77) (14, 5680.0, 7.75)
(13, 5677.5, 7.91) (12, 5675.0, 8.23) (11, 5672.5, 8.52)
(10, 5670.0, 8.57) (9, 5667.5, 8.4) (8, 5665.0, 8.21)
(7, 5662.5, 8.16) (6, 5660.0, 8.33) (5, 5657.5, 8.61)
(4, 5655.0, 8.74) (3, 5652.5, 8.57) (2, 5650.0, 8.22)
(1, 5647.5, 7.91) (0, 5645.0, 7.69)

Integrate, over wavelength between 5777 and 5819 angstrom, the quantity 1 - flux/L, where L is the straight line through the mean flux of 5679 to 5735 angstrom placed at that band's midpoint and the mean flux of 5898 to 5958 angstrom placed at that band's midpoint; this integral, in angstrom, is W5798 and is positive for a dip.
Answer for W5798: 2.5 angstrom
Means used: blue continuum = 8.17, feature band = 7.56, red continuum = 7.86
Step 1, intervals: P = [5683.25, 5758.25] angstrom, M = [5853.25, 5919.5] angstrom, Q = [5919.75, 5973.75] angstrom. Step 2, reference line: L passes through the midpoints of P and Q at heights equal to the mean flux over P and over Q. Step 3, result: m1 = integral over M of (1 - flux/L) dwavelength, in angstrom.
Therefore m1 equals -1.8 angstrom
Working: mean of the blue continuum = 8.19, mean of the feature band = 7.99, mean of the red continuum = 7.63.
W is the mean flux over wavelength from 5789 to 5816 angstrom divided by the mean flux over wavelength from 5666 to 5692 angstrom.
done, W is 0.94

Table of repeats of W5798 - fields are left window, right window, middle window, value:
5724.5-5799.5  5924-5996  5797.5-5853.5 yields 1.14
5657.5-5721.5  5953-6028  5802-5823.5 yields 0.95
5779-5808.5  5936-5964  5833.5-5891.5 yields -3.04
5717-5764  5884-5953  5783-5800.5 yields 1.18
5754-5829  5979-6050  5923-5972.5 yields 1.77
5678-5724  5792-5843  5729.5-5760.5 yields -0.99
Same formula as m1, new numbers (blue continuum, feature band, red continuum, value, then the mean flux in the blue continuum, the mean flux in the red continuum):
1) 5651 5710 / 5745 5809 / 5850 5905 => 2.32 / 8.31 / 7.92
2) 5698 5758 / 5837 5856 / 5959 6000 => 0.87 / 8.17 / 7.66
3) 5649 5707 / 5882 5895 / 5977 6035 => 0.69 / 8.33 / 7.97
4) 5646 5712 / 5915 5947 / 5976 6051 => 0.36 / 8.27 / 7.95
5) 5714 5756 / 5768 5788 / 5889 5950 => 1.07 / 8.18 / 7.85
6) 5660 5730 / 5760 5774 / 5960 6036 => -0.08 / 8.17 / 7.83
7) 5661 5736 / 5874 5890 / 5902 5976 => -0.55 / 8.2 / 7.73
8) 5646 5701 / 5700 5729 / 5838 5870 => 0.51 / 8.29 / 7.86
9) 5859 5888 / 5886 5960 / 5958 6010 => 2.60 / 8.34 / 7.71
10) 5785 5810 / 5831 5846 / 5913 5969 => -0.49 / 7.63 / 7.67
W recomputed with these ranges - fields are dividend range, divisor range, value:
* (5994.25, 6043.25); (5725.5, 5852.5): 1.01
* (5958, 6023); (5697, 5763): 0.95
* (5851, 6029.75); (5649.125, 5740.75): 0.95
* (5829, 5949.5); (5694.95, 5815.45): 0.99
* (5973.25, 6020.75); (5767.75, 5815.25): 1.04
